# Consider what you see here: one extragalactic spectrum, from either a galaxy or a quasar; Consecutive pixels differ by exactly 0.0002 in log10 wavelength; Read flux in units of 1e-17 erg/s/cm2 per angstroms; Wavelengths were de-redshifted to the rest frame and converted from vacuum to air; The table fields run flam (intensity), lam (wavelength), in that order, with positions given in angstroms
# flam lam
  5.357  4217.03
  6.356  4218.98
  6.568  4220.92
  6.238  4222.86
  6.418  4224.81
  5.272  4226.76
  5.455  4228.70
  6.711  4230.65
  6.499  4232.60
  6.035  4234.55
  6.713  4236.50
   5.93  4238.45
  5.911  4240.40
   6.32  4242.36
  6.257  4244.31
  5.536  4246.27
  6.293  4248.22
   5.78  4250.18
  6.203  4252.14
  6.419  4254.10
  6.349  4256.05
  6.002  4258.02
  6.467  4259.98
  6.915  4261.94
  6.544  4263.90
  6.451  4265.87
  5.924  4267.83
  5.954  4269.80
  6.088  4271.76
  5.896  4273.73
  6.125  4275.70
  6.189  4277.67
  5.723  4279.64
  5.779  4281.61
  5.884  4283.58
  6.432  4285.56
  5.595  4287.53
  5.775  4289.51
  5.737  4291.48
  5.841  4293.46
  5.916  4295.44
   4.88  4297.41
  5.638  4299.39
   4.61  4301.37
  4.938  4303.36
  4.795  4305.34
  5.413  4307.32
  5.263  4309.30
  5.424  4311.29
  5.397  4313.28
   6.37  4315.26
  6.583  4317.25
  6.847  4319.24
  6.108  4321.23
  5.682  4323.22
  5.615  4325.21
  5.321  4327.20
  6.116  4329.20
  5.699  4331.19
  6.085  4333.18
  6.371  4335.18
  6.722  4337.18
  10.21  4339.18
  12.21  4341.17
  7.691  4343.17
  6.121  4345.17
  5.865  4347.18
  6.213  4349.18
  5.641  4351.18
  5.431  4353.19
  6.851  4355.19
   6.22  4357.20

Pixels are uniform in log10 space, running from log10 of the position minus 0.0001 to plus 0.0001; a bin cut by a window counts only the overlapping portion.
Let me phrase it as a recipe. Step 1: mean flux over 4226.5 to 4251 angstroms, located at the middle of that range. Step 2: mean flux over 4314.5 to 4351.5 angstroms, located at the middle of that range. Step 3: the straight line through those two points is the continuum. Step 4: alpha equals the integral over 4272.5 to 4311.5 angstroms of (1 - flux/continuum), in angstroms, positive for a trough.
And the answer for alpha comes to 5.1 angstroms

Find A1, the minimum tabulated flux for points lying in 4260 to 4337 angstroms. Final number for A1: 4.61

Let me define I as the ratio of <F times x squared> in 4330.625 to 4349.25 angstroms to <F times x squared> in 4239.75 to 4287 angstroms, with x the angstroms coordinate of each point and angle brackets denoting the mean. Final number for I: 1.25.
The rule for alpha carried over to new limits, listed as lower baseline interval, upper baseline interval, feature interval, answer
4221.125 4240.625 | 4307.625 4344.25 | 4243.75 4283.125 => 1.06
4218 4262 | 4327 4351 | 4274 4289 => 1.37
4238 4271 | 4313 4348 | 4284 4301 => 2.06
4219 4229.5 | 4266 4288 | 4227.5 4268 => -1.41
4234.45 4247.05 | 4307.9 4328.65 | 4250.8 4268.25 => -0.91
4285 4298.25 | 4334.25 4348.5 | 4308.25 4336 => 4.37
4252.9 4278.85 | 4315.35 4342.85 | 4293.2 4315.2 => 4.41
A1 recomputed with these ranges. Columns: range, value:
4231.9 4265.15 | 5.536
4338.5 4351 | 5.865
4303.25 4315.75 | 4.795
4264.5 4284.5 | 5.723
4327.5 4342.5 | 5.699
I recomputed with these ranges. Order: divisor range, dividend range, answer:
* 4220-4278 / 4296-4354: 1.04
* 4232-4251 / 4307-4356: 1.10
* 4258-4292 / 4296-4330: 0.93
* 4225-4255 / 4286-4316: 0.92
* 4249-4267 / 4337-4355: 1.21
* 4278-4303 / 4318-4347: 1.24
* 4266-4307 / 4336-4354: 1.33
